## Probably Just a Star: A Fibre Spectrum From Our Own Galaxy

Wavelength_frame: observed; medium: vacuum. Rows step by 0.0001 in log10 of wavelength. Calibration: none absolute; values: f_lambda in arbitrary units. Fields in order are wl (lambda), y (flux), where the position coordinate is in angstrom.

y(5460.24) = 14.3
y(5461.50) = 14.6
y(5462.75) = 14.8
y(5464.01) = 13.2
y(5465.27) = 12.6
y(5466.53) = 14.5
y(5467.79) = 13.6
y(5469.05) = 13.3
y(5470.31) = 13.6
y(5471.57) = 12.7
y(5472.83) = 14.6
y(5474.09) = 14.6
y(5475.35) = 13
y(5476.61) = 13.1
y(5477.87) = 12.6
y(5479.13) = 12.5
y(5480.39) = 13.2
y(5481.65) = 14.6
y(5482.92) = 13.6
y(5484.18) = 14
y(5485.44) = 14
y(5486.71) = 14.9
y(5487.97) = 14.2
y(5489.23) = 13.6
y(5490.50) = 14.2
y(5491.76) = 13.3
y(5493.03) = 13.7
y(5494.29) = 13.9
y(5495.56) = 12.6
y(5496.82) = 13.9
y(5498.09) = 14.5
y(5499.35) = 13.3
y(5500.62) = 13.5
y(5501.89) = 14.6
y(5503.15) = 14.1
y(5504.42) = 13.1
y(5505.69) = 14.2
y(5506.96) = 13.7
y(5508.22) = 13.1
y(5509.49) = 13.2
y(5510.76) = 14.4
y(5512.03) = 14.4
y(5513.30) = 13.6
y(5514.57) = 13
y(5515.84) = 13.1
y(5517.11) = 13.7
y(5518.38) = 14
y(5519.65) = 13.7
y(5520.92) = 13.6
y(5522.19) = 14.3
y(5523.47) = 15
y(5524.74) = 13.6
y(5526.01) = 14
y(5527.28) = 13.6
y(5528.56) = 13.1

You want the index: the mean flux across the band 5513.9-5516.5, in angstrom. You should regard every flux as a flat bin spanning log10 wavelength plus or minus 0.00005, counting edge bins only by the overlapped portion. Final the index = 13.1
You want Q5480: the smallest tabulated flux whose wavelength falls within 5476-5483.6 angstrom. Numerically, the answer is 12.5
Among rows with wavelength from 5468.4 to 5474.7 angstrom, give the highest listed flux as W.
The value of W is 14.6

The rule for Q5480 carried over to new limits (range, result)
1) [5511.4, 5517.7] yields 13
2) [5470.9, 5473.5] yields 12.7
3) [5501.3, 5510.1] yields 13.1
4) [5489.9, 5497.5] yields 12.6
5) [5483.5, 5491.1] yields 13.6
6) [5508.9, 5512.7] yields 13.2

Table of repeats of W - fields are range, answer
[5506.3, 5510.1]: 13.7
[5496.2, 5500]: 14.5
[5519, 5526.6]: 15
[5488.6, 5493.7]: 14.2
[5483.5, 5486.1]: 14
